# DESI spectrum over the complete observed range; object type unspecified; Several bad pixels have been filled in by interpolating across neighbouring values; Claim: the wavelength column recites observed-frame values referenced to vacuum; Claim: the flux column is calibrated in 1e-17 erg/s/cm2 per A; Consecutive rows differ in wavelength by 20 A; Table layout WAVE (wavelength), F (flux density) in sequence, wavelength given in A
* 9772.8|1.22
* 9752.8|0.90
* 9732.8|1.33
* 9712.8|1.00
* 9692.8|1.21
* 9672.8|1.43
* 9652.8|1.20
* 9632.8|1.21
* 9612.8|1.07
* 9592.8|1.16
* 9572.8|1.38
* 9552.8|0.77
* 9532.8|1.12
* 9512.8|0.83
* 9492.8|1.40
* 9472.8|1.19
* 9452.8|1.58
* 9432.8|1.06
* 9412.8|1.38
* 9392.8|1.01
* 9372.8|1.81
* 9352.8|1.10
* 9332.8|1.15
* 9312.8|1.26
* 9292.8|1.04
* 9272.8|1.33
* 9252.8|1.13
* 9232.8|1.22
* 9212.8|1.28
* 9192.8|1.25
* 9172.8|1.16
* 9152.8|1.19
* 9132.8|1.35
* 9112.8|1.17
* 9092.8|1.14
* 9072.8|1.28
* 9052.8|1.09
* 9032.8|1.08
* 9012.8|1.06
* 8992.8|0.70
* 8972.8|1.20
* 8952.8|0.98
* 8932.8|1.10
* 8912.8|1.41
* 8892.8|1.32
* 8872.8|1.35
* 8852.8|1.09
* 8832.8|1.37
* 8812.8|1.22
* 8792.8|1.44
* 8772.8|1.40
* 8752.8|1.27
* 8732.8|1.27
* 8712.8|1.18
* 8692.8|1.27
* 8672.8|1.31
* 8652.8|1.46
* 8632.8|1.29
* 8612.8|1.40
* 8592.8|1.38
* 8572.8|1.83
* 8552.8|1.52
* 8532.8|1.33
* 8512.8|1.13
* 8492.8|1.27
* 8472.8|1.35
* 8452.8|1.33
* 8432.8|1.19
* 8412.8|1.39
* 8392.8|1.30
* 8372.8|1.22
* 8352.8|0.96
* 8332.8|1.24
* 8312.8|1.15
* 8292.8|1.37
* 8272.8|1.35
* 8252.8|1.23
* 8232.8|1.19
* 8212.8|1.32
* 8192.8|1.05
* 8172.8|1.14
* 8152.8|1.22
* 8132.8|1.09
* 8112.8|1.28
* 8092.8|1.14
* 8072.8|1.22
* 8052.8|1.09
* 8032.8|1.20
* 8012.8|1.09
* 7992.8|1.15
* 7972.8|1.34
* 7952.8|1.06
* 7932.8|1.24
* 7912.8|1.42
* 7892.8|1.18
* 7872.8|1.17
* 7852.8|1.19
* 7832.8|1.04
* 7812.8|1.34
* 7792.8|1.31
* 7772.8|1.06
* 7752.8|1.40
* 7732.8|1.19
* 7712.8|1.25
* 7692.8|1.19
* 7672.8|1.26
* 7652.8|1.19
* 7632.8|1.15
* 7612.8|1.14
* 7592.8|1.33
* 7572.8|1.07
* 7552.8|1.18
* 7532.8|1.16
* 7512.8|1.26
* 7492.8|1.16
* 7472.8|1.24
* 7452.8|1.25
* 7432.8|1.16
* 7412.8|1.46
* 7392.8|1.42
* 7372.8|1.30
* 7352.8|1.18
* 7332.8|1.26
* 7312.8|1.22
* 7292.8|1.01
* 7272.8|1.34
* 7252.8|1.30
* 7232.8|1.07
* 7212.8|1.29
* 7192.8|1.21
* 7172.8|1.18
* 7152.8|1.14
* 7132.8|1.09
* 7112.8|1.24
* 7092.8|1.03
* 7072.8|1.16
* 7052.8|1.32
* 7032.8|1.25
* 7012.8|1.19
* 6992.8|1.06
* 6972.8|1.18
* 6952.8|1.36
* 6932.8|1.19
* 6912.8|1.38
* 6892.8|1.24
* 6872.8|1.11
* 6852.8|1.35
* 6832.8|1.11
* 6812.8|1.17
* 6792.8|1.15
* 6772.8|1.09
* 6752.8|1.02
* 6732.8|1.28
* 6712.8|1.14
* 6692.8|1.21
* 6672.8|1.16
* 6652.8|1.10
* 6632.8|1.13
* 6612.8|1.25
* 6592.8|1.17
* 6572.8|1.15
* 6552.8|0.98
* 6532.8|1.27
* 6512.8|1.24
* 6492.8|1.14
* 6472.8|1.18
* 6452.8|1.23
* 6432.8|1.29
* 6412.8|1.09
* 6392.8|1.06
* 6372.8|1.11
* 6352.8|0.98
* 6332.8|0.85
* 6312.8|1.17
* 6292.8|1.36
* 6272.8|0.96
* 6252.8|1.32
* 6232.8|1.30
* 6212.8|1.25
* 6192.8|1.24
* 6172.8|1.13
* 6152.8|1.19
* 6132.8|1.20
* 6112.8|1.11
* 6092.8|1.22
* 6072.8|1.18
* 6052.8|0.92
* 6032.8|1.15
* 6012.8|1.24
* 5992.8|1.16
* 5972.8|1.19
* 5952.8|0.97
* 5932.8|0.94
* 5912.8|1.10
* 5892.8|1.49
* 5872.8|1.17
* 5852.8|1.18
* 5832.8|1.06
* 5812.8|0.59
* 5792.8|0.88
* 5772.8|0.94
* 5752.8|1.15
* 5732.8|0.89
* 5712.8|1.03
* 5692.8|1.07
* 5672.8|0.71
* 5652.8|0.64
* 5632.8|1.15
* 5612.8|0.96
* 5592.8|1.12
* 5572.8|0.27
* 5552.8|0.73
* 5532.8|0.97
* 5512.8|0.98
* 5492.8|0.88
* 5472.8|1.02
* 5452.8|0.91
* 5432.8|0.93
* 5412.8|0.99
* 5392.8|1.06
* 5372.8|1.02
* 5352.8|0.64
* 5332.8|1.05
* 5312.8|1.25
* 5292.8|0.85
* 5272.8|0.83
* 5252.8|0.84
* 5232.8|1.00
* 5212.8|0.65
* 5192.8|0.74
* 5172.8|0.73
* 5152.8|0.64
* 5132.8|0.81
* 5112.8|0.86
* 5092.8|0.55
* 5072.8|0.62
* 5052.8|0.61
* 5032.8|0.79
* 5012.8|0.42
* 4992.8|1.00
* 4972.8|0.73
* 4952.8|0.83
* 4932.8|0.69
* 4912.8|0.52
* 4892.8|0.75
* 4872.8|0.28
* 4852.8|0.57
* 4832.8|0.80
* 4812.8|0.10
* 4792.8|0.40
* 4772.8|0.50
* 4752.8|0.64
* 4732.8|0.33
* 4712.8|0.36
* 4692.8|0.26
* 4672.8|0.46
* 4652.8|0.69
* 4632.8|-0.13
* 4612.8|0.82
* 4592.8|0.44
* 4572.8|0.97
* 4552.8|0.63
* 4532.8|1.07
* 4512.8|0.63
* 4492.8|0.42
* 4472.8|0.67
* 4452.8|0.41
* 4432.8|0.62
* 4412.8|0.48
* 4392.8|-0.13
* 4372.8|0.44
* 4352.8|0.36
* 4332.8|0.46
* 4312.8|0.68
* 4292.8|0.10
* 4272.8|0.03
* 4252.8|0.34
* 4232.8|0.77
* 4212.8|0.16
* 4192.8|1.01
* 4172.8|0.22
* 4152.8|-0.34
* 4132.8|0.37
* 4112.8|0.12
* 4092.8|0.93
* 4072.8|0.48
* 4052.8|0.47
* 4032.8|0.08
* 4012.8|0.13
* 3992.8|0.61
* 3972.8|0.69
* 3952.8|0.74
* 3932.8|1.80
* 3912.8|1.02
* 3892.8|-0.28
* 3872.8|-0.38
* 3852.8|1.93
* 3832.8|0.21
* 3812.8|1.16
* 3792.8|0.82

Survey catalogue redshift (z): 0.31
